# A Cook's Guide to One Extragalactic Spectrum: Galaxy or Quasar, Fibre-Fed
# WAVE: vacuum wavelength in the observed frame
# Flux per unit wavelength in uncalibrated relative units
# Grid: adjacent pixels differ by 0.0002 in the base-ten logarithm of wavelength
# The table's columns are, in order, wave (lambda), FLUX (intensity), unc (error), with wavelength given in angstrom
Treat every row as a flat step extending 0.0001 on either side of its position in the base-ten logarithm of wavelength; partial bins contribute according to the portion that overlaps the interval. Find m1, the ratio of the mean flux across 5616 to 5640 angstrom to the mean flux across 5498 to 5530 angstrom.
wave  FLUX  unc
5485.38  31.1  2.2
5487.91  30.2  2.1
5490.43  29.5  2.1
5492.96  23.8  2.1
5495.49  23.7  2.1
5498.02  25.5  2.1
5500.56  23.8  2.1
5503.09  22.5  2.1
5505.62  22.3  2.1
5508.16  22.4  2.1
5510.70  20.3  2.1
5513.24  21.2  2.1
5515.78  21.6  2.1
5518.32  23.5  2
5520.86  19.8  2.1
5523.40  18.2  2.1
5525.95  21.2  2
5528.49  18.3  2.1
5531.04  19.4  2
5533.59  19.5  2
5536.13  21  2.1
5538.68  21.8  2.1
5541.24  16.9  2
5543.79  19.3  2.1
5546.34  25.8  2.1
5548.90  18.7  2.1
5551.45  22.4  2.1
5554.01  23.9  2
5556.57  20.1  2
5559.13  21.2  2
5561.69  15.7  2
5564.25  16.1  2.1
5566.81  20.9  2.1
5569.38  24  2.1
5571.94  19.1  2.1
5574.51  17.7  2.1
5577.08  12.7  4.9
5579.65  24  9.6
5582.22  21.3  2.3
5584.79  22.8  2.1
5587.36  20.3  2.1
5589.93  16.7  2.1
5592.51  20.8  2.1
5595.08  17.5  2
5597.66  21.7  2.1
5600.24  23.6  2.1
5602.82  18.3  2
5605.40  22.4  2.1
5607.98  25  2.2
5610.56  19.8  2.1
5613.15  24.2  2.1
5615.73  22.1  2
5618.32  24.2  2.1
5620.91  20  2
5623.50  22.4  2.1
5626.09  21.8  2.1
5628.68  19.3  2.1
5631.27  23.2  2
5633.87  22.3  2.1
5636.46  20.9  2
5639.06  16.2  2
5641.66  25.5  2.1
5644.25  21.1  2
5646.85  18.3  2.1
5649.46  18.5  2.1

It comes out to 0.99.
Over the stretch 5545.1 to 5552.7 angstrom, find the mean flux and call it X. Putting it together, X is 22.3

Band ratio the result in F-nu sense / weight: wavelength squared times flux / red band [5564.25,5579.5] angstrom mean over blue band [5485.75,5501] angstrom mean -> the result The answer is 0.74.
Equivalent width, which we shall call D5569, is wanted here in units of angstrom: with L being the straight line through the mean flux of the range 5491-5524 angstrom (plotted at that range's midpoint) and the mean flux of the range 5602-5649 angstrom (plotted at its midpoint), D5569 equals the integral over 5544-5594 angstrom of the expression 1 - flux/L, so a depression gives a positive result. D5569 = 4.0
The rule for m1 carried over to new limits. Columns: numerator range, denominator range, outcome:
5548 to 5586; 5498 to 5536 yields 0.95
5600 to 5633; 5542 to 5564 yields 1.07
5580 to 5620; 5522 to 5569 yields 1.07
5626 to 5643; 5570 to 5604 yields 1.07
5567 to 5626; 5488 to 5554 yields 0.96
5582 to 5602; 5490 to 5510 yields 0.86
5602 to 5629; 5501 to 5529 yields 1.03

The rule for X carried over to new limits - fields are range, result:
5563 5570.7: 20.4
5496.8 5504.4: 23.9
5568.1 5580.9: 19.5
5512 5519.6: 22.1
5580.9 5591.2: 20.3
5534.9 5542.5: 19.9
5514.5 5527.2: 20.9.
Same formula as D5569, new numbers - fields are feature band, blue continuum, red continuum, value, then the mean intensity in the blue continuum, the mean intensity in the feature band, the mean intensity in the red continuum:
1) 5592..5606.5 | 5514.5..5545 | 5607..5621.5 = 1.0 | 20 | 20.7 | 22.6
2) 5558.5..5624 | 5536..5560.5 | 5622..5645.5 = 2.2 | 21.1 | 20.5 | 21.4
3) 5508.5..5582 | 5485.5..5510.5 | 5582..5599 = 7.3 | 24.9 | 20.2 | 20.1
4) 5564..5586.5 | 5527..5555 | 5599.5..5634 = 1.3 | 20.6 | 20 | 22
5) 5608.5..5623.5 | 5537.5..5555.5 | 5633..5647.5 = -1.0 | 21.2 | 22.2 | 20.8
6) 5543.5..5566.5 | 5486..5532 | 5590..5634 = 1.9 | 22.8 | 20.4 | 21.5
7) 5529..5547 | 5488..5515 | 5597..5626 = 2.3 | 23.8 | 20.3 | 22.1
